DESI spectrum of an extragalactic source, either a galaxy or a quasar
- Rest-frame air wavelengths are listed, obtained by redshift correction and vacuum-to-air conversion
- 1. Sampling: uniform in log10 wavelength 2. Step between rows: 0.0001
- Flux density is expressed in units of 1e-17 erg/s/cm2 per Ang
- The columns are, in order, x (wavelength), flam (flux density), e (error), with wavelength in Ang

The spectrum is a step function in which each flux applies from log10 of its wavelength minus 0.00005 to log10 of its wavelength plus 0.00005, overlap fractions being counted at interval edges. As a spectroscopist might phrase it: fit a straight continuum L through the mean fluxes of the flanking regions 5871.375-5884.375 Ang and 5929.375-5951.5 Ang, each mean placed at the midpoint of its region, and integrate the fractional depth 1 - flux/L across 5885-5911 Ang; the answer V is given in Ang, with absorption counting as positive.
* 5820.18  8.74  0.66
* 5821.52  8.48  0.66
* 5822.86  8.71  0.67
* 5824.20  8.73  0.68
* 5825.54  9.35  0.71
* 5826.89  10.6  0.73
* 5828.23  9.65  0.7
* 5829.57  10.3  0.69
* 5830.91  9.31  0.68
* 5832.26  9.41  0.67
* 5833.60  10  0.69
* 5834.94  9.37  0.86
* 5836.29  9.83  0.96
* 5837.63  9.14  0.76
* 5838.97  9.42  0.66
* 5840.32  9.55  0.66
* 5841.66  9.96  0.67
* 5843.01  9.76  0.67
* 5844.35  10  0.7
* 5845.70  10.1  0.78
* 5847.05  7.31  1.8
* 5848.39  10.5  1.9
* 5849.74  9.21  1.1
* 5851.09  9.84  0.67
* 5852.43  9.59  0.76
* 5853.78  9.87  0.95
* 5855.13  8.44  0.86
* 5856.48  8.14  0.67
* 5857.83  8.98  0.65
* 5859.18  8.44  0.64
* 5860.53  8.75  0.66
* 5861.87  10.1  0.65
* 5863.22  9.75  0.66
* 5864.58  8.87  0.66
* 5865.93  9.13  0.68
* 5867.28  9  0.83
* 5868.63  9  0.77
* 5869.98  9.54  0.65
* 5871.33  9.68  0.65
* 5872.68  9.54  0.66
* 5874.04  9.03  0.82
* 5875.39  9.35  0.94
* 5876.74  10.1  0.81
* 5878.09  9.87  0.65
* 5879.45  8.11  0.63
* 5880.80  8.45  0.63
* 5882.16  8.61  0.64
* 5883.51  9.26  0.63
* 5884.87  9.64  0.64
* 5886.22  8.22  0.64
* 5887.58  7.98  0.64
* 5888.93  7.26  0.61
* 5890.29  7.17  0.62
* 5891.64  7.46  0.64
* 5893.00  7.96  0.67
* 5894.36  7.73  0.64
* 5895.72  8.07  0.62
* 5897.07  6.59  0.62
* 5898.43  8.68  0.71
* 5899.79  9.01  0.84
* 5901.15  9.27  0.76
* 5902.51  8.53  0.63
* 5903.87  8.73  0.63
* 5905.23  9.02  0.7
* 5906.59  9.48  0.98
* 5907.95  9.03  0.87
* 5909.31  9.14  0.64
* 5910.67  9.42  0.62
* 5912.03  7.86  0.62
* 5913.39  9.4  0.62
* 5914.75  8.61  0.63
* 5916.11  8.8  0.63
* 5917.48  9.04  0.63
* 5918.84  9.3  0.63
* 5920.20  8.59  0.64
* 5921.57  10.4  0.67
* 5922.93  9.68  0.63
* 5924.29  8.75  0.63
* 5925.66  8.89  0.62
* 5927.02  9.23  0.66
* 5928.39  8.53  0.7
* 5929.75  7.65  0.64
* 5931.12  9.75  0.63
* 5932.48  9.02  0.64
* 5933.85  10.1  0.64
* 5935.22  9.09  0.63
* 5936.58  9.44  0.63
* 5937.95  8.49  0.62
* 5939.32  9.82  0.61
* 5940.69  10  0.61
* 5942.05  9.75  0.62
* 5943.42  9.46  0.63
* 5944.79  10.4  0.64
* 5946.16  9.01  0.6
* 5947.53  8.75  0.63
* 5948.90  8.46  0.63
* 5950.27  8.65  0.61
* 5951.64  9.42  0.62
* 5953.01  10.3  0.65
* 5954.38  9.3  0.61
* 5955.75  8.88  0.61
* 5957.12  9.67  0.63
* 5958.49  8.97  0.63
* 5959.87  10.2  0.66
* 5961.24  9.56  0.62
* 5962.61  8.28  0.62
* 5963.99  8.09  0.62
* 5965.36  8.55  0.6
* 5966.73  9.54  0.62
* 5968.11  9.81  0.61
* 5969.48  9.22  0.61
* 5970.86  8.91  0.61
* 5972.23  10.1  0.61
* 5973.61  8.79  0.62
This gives 2.4 Ang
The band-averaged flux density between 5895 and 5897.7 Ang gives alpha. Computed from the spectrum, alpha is 7.36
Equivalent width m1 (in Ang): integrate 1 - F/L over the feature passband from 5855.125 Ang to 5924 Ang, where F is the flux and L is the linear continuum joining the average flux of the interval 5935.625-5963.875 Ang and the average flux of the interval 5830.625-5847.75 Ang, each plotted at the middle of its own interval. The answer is 4.2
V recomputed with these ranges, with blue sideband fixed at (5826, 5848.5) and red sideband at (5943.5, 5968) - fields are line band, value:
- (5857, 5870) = 0.6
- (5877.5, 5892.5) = 1.8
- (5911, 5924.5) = 0.4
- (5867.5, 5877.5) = 0.1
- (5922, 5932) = 0.4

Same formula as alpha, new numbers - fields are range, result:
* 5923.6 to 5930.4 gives 8.62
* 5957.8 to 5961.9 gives 9.57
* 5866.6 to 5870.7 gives 9.2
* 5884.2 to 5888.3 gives 8.61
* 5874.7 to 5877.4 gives 9.74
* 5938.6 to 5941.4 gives 9.9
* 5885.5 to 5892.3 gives 7.64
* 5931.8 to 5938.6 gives 9.23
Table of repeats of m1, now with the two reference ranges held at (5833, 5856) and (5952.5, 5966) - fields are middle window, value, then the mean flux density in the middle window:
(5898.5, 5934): 1.0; 9.02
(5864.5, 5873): 0.2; 9.27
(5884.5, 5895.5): 1.7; 7.89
